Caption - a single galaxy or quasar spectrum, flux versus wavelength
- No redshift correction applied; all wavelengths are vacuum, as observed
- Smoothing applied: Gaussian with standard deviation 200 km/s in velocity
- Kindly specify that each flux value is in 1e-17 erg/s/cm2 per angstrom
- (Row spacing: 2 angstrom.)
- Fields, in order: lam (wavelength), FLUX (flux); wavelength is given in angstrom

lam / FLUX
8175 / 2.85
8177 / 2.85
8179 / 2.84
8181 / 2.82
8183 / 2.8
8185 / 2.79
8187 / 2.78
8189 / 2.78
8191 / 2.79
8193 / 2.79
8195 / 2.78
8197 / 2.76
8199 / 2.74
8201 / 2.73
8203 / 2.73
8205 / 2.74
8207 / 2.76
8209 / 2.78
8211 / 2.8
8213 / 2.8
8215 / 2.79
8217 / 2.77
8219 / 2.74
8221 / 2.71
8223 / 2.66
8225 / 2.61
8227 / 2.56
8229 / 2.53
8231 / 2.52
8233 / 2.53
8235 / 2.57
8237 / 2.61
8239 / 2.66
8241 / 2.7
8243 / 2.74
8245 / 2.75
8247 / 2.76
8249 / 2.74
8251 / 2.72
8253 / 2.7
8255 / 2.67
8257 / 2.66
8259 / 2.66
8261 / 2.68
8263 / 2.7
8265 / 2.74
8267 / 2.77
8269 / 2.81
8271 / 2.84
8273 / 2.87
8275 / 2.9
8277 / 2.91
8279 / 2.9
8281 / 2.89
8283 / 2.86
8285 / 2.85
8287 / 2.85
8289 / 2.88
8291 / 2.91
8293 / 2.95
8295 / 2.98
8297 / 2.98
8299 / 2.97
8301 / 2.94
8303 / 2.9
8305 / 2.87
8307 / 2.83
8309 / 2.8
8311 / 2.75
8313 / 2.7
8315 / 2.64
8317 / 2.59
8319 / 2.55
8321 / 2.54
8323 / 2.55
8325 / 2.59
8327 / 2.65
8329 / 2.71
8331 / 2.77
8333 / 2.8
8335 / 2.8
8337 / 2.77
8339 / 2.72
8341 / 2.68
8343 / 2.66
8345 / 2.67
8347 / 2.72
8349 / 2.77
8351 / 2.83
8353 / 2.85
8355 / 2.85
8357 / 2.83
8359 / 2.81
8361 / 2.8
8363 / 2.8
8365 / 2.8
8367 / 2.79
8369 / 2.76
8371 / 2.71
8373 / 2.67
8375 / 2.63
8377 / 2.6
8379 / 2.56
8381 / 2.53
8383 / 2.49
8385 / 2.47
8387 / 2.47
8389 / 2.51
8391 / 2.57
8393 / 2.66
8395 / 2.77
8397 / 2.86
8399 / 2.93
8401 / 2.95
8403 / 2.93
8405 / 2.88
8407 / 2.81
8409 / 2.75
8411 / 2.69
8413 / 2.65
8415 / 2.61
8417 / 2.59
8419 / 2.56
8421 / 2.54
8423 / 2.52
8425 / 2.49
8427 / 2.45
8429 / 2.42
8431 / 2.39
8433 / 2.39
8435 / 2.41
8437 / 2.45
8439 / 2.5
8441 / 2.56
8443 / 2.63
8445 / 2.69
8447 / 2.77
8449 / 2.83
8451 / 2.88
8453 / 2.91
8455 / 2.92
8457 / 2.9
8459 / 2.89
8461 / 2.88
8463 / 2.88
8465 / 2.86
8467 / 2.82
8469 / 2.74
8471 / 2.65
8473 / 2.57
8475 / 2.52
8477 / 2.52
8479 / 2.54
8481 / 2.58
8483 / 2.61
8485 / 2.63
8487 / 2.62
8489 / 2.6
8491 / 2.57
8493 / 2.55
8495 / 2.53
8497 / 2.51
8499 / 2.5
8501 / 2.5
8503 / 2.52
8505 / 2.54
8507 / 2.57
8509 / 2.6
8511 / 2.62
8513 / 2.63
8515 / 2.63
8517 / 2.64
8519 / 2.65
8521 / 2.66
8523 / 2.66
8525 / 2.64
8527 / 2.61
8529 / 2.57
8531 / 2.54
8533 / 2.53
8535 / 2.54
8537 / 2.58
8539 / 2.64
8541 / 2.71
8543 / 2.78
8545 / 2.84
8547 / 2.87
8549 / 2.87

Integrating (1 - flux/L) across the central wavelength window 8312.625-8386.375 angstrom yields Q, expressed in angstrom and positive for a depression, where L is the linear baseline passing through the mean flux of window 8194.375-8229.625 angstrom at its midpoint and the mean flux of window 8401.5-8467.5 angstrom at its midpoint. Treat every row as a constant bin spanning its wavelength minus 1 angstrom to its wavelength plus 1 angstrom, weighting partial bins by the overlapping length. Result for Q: 0.13 angstrom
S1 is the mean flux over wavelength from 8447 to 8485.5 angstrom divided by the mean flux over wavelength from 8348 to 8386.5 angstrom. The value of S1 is 1.01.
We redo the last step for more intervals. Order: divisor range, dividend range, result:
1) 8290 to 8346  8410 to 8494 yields 0.96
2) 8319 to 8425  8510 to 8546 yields 0.98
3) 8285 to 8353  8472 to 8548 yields 0.94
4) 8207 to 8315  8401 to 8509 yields 0.95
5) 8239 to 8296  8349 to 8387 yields 0.97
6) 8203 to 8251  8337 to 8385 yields 1.01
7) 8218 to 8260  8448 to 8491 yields 1.03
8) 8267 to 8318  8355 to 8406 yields 0.95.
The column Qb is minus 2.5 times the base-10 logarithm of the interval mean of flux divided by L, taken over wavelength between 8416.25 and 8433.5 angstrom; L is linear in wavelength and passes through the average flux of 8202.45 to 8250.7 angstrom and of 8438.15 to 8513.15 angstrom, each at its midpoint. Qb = 0.08 mag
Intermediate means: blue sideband 2.69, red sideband 2.66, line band 2.48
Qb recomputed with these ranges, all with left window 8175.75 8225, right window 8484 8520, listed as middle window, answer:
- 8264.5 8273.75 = -0.03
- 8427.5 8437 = 0.09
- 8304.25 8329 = 0.01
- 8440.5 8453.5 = -0.06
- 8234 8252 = 0.02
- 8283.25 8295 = -0.07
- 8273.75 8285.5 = -0.06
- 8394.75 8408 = -0.09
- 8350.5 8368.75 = -0.06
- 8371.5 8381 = 0.02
